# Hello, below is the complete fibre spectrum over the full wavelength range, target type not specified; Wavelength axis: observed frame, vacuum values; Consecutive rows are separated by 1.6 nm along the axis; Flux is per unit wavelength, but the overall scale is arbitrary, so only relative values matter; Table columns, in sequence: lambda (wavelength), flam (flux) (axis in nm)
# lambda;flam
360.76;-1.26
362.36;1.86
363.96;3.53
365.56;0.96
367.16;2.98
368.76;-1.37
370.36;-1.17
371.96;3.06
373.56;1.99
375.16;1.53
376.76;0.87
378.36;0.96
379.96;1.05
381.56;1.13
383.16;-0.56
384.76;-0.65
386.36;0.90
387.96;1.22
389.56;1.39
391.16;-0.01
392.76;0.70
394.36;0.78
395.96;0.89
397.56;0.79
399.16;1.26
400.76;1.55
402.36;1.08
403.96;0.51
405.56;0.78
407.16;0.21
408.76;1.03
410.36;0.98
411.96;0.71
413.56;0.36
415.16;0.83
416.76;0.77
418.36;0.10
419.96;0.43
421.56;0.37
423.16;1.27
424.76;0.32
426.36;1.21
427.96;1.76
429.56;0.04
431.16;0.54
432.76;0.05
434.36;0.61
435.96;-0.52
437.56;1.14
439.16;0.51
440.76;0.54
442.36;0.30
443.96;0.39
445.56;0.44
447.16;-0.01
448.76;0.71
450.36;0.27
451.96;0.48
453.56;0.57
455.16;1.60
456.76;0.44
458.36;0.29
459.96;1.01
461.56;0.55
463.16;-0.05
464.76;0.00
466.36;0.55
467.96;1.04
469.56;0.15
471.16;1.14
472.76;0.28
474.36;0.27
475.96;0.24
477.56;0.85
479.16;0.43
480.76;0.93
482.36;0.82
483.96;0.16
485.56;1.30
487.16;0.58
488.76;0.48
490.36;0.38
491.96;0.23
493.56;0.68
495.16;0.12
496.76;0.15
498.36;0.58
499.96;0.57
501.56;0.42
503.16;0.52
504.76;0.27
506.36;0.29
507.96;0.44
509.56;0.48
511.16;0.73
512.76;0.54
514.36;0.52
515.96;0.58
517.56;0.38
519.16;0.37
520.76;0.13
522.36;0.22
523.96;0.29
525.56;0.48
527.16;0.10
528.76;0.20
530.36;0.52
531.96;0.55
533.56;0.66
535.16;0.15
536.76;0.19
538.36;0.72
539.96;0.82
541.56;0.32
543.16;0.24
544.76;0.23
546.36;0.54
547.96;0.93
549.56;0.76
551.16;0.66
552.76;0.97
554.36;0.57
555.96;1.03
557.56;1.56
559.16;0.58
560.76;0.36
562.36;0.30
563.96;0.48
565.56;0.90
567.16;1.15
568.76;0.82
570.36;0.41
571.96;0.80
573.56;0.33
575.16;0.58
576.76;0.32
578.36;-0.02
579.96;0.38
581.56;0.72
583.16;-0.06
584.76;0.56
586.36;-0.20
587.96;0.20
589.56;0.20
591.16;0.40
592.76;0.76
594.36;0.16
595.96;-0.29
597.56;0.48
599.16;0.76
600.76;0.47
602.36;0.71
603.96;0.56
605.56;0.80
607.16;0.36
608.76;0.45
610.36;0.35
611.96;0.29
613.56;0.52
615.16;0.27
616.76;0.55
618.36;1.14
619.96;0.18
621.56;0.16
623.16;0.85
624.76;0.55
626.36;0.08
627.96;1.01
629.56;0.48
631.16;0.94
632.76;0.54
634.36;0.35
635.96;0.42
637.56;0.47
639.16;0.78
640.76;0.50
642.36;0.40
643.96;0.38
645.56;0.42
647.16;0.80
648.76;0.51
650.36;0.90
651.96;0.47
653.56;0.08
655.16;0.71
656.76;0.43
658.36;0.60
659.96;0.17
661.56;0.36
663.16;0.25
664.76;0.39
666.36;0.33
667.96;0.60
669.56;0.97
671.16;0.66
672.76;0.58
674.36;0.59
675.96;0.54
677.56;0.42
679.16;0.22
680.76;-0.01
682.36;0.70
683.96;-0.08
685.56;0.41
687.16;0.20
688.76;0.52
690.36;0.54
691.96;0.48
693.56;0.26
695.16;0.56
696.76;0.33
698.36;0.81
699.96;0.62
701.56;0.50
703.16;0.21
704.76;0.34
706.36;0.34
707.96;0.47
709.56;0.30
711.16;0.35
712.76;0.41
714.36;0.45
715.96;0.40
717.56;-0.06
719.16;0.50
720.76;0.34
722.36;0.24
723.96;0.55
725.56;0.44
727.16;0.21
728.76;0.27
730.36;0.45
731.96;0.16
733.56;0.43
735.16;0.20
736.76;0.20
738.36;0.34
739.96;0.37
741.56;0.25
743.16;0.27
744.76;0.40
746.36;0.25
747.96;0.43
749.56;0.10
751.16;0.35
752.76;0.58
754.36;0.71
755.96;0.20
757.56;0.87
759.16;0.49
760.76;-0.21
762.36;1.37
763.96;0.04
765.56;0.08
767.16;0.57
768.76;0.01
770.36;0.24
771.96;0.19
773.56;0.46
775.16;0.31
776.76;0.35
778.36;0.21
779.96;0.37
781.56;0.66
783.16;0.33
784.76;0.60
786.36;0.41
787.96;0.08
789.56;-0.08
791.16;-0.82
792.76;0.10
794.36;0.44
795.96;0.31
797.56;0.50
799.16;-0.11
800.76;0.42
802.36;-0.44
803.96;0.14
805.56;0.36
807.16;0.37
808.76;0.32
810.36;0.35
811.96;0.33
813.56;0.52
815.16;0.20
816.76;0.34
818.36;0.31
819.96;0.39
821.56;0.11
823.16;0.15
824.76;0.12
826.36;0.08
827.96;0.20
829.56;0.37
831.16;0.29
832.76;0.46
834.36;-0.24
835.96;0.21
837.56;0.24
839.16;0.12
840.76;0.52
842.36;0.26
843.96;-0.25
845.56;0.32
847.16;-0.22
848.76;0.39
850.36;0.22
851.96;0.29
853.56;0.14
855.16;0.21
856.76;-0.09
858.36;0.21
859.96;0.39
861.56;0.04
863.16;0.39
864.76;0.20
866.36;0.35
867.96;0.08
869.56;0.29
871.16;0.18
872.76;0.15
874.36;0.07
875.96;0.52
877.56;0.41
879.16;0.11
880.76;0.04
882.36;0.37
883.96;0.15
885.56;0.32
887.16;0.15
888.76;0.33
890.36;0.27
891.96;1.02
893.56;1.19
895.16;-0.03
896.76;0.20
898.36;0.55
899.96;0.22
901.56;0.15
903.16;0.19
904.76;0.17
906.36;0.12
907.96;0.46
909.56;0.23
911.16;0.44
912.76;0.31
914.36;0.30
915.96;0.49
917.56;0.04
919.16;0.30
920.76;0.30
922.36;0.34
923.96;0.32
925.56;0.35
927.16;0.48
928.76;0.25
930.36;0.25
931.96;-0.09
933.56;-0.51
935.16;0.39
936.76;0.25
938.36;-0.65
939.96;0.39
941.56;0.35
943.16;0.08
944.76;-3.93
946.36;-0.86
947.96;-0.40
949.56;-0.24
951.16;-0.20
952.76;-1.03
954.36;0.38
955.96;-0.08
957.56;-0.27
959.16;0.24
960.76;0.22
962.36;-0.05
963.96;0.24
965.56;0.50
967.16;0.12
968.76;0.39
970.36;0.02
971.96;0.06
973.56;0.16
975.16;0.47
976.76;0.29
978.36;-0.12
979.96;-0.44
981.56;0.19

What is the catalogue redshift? 1.39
